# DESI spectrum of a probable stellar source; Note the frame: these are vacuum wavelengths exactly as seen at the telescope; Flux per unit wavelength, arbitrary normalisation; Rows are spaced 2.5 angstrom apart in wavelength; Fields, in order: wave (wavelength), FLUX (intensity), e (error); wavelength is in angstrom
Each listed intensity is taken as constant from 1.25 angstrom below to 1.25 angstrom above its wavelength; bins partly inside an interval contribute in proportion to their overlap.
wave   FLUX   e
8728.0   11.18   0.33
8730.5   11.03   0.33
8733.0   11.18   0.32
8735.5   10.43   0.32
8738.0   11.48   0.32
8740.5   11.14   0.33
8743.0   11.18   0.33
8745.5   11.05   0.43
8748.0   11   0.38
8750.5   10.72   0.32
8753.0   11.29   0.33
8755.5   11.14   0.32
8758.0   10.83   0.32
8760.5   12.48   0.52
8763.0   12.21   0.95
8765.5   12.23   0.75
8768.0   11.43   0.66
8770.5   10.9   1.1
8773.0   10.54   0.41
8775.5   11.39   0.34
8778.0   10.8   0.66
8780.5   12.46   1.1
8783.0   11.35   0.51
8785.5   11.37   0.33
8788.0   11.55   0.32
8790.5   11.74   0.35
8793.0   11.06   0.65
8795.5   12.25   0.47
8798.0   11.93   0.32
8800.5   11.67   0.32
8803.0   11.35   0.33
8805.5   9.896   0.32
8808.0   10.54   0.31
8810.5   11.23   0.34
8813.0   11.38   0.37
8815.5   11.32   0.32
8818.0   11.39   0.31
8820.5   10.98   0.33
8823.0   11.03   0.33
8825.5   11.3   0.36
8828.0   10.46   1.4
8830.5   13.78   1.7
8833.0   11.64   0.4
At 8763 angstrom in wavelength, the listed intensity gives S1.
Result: 12.21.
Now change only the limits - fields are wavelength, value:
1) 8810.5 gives 11.23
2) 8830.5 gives 13.78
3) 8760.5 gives 12.48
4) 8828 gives 10.46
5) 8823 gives 11.03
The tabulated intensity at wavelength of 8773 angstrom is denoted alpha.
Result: 10.54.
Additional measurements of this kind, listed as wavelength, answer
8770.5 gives 10.9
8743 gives 11.18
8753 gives 11.29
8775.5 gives 11.39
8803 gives 11.35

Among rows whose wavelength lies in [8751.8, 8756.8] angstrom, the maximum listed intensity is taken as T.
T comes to 11.29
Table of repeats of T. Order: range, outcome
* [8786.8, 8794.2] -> 11.74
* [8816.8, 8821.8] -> 11.39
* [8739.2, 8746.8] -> 11.18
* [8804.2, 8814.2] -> 11.38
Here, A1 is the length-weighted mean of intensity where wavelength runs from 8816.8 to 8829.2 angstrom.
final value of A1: 11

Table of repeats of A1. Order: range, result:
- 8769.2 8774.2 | 10.7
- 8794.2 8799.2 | 12.1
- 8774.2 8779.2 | 11.1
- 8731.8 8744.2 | 11.1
